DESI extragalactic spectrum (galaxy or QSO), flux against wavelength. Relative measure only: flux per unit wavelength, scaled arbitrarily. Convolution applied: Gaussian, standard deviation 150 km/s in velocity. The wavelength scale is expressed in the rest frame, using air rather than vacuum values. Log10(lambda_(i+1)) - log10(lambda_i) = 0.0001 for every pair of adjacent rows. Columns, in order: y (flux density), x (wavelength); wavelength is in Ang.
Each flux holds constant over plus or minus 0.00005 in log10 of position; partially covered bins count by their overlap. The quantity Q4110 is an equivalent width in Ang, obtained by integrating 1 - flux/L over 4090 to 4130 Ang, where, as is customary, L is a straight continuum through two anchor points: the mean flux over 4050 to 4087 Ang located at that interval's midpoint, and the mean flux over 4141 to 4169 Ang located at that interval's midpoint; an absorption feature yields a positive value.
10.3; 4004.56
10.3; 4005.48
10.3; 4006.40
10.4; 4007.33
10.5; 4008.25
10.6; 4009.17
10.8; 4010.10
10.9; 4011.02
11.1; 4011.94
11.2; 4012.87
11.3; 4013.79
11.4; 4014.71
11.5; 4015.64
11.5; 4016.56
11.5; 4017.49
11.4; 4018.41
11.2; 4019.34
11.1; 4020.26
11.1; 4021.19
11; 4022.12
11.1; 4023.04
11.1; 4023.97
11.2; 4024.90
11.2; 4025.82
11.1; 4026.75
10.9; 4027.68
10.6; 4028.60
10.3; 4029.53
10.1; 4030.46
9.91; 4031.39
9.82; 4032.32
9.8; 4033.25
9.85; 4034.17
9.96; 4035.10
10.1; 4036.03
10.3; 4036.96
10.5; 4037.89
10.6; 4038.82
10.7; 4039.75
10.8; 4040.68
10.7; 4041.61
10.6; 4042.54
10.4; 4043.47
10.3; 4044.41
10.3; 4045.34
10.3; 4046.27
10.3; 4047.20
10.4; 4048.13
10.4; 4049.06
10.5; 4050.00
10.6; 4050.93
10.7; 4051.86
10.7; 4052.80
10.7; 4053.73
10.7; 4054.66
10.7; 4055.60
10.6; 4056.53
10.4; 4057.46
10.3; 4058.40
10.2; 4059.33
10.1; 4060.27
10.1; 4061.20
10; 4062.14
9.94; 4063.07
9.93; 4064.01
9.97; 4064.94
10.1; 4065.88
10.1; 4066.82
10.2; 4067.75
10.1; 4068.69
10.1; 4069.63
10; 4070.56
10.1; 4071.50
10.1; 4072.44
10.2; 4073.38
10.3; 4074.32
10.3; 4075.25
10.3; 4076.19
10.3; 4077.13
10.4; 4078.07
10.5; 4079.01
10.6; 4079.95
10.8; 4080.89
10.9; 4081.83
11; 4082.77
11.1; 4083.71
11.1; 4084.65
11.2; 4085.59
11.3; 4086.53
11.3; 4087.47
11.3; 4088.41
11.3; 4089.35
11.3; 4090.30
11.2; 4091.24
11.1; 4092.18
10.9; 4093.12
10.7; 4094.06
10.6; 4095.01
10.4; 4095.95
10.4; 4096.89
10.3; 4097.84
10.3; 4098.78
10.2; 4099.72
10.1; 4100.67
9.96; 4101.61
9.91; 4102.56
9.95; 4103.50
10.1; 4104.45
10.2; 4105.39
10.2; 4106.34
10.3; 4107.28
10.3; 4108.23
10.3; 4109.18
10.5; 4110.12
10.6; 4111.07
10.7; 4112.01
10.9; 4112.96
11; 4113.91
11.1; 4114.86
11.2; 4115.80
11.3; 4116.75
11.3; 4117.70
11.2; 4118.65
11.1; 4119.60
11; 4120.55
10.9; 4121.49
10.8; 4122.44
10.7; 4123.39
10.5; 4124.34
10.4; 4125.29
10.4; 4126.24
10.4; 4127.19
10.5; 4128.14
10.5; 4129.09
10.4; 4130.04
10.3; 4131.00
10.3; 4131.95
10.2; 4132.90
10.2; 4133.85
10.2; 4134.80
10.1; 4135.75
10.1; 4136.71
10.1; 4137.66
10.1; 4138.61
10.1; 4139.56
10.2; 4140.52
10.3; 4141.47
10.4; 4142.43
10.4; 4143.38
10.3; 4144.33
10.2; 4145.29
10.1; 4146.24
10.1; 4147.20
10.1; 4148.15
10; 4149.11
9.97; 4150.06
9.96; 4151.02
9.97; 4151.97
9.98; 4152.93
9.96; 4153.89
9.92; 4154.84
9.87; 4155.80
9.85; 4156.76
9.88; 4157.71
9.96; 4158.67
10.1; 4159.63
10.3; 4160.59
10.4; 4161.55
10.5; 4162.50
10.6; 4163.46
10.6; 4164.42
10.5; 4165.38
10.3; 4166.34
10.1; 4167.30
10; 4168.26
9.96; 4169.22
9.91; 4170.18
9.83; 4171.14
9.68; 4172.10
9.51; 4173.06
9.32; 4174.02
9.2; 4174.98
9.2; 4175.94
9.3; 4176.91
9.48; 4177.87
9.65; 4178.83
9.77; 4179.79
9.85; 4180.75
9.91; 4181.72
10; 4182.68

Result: -1.2 Ang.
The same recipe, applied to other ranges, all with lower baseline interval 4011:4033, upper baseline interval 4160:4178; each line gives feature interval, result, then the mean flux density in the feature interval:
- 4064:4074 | 0.5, 10.1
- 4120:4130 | -0.3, 10.6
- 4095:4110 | 0.3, 10.2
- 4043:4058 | 0.4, 10.5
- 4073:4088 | -0.2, 10.7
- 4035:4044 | 0.3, 10.5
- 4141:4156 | 0.0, 10.1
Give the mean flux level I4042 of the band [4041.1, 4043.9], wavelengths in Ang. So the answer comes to 10.6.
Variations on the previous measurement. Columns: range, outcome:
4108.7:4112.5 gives 10.5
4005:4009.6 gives 10.4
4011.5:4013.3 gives 11.1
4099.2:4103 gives 10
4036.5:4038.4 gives 10.4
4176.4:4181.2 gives 9.61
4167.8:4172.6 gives 9.88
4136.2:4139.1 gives 10.1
